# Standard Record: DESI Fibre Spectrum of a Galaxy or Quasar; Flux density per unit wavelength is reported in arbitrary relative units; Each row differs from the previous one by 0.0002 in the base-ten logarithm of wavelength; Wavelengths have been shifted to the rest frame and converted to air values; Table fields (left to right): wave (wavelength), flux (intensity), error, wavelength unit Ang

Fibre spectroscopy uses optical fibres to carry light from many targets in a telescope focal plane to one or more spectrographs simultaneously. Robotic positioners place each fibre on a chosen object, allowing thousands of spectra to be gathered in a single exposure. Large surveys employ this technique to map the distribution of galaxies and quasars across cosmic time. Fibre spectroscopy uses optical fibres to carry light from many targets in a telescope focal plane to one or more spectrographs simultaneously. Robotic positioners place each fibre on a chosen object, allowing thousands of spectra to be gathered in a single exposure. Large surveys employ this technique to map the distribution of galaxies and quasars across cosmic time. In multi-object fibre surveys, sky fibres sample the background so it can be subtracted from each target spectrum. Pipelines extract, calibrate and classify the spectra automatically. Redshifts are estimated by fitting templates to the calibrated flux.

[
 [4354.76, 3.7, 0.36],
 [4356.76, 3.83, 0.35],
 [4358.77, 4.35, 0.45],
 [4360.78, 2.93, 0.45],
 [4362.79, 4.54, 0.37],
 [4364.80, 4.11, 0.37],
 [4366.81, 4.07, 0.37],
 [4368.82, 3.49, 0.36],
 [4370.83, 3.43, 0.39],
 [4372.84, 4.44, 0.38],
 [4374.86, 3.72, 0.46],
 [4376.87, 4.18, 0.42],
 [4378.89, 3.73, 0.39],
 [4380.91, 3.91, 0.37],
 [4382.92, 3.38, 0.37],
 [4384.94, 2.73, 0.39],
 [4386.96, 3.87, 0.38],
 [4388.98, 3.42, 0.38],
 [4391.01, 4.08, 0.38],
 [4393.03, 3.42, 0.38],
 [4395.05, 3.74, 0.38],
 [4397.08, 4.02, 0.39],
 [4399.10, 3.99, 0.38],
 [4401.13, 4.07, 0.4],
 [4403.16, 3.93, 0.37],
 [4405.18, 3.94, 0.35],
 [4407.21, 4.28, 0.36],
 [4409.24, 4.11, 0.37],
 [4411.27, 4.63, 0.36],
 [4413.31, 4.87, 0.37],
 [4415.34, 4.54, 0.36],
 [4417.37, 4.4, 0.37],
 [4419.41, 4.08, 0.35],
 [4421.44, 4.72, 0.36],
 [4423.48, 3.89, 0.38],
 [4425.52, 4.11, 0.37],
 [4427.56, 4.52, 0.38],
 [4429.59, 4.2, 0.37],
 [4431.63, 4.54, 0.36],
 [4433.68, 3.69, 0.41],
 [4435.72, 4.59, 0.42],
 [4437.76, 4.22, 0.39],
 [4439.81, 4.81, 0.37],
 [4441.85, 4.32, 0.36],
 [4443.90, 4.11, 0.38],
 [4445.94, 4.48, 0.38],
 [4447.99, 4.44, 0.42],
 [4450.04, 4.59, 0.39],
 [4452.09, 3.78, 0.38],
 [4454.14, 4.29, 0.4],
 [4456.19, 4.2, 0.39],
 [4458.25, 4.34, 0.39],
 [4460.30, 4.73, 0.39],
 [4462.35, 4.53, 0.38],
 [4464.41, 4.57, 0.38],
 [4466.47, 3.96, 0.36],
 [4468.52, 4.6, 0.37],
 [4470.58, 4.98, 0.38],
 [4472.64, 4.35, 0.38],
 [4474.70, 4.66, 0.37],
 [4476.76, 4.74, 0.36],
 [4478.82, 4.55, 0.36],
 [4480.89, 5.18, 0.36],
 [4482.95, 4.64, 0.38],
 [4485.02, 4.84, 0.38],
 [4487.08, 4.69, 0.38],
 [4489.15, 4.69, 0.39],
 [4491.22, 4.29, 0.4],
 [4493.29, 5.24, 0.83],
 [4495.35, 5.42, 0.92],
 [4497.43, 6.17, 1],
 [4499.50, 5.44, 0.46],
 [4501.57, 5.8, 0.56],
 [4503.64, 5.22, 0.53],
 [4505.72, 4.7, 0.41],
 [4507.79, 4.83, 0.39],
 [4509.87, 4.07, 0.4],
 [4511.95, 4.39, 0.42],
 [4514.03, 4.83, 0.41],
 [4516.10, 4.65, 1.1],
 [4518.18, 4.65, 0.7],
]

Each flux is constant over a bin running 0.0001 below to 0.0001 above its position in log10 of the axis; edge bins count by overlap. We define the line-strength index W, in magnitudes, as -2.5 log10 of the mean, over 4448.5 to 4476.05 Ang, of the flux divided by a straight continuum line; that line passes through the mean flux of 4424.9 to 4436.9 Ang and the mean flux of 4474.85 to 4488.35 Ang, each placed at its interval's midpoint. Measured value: 0.04 mag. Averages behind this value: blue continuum 4.28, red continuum 4.76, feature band 4.43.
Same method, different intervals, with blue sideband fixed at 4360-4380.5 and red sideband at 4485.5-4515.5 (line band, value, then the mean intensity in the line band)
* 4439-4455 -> 0.04 mag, 4.35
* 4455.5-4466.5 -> 0.05 mag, 4.43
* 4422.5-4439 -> 0.04 mag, 4.23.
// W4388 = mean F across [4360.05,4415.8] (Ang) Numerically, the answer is 3.91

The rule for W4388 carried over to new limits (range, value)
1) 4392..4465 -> 4.27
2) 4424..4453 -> 4.31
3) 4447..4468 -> 4.35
